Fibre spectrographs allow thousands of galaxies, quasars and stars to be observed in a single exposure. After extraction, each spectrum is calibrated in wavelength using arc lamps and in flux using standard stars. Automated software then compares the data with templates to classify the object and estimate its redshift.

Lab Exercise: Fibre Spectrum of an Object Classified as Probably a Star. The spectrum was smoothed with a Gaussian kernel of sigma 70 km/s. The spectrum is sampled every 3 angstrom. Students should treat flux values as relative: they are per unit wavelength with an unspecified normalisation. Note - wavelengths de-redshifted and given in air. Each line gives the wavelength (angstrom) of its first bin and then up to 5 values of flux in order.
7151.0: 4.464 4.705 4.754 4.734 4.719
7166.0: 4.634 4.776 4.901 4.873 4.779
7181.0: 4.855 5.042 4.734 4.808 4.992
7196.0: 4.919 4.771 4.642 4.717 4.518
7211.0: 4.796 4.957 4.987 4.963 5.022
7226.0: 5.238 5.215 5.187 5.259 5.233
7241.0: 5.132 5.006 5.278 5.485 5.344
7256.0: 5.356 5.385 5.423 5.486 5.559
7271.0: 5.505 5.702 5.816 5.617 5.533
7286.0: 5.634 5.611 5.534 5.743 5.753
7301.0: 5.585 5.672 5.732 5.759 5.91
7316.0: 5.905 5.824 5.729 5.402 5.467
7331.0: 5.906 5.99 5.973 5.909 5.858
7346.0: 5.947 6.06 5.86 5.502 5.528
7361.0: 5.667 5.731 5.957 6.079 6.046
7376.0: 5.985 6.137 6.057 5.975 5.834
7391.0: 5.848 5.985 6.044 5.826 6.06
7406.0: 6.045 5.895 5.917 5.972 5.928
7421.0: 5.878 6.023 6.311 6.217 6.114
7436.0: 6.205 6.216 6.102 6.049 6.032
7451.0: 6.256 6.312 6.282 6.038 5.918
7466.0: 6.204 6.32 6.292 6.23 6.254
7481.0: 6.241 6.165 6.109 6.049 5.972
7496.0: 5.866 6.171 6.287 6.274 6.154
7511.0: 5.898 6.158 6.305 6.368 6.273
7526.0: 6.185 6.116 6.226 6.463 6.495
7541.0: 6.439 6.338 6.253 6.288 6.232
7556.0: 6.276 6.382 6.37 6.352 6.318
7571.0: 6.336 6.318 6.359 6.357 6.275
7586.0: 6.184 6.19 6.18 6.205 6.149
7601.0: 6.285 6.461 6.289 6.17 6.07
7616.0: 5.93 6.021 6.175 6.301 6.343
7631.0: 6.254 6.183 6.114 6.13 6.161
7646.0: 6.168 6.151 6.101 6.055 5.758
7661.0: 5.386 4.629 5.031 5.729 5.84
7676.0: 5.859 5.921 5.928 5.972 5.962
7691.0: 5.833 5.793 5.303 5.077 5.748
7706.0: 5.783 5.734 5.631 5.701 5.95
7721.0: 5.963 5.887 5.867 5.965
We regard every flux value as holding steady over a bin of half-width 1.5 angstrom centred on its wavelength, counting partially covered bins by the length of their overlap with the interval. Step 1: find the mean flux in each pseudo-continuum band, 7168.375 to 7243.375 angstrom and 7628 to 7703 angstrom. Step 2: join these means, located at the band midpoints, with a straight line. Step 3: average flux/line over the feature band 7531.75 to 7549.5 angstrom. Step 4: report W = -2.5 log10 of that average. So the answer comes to -0.15 mag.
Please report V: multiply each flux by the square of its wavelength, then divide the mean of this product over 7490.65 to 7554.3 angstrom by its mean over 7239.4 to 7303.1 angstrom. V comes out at 1.2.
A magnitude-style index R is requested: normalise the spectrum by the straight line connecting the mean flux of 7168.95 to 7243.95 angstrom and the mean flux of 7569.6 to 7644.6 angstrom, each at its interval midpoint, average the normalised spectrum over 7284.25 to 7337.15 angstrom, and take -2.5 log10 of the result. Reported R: -0.09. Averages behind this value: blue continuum 4.94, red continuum 6.22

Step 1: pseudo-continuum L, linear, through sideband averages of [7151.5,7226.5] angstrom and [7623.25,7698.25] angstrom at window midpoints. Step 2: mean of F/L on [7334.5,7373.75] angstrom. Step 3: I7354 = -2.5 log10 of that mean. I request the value -0.13 mag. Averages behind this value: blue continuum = 4.82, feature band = 5.85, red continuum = 5.88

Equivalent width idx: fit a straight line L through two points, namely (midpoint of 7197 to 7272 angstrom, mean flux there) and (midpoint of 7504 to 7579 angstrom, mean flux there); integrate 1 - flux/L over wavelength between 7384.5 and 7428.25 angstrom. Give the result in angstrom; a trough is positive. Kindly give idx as -1.4 angstrom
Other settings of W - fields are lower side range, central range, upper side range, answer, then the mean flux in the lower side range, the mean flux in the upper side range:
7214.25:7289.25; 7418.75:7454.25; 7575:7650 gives -0.06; 5.35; 6.21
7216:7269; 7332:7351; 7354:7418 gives -0.05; 5.25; 5.91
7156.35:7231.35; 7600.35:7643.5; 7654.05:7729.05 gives -0.11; 4.86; 5.69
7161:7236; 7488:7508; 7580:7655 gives -0.05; 4.89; 6.19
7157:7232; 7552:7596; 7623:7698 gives -0.11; 4.86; 5.88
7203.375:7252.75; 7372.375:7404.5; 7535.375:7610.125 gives -0.06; 5.07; 6.3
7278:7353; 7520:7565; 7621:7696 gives -0.08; 5.76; 5.91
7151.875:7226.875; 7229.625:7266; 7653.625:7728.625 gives -0.08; 4.83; 5.69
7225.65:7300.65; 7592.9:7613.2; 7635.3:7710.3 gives -0.10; 5.45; 5.77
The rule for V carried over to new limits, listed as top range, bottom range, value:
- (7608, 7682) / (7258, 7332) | 1.15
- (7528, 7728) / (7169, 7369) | 1.23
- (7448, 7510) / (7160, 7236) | 1.36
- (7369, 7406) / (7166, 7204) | 1.31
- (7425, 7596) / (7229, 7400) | 1.15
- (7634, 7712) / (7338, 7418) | 1.06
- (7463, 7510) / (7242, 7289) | 1.19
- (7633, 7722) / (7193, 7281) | 1.25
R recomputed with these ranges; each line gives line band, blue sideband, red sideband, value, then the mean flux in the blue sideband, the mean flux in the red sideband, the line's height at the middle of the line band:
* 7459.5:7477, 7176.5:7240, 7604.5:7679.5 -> -0.12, 4.94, 5.96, 5.55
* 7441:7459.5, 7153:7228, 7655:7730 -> -0.17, 4.84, 5.69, 5.28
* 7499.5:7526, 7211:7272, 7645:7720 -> -0.13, 5.24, 5.72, 5.53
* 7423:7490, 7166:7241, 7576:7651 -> -0.08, 4.92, 6.2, 5.71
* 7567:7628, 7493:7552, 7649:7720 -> -0.04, 6.23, 5.7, 5.98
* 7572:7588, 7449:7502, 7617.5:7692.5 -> -0.05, 6.16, 5.92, 6.02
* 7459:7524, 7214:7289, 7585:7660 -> -0.05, 5.35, 6.16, 5.87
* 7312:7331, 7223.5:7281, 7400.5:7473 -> -0.01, 5.37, 6.1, 5.65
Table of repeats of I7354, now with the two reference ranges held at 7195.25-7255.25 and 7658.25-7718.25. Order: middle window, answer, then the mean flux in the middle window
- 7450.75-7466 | -0.15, 6.16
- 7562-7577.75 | -0.16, 6.34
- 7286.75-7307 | -0.11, 5.66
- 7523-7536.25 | -0.15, 6.25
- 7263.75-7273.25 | -0.09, 5.53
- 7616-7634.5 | -0.12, 6.19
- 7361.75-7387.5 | -0.15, 5.98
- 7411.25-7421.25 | -0.12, 5.93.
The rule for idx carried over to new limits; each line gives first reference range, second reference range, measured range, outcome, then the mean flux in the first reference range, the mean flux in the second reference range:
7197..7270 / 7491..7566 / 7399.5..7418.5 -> -0.5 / 5.12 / 6.24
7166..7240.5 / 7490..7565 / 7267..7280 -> -1.1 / 4.92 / 6.24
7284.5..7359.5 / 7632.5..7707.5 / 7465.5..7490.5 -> -1.9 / 5.75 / 5.78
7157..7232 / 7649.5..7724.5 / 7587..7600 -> -1.5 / 4.86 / 5.71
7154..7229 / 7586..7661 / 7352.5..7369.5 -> -1.1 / 4.84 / 6.15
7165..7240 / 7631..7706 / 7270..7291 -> -2.4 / 4.92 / 5.79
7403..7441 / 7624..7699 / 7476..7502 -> -0.5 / 6.06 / 5.87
